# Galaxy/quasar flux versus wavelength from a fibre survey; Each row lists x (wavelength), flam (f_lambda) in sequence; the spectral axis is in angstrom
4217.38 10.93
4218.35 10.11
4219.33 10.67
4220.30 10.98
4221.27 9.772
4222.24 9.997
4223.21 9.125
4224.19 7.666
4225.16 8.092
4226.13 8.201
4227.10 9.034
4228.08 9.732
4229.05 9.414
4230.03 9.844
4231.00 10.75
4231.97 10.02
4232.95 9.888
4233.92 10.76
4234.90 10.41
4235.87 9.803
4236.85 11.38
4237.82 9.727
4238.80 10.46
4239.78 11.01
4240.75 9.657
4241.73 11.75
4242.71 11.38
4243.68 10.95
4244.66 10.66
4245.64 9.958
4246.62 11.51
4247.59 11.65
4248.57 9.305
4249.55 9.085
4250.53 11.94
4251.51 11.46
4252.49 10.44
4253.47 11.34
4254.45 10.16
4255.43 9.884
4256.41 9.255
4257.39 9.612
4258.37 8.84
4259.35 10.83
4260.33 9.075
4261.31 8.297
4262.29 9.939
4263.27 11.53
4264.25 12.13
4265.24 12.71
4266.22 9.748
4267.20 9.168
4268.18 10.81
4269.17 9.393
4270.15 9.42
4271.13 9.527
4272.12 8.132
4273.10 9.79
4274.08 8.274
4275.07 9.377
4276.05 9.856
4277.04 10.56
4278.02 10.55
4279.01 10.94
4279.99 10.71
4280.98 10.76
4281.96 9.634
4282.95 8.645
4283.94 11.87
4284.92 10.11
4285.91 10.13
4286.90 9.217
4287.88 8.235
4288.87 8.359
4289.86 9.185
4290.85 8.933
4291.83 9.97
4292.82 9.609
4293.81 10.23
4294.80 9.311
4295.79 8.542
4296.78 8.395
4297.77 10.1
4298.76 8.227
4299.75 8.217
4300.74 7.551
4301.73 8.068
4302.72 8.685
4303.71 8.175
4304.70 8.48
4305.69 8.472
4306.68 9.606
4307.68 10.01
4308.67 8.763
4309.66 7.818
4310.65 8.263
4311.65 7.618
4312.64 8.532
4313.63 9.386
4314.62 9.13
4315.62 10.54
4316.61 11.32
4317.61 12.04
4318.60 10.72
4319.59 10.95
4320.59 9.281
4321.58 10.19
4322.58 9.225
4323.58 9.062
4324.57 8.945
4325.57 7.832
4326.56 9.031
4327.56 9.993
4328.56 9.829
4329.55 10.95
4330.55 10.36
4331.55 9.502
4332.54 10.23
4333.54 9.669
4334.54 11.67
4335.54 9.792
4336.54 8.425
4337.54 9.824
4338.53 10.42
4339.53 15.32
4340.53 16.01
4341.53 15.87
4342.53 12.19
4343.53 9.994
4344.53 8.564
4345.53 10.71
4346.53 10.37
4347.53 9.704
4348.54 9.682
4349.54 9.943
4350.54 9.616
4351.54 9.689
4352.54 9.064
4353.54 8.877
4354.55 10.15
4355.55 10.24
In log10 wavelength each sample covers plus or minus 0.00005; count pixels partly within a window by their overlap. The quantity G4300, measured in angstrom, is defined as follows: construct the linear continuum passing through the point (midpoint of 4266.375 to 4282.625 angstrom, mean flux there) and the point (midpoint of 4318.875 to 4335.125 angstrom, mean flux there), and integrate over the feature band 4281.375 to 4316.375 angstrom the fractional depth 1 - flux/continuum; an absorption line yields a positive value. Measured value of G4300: 2.68 angstrom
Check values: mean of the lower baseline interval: 9.79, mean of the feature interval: 9.05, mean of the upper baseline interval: 9.81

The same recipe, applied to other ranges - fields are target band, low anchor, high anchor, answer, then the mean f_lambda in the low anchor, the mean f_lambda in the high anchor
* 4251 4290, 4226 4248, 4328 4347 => 2.4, 10.4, 11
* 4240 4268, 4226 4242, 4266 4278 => -1.8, 10.1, 9.54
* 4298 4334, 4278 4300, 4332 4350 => 3.6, 9.55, 11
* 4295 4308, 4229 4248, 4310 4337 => 1.7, 10.6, 9.71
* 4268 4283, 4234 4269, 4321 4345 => 1.0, 10.4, 10.5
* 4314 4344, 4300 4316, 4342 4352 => -3.7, 8.67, 10.1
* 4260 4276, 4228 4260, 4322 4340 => 0.7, 10.4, 10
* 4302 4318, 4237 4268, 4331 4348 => 2.5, 10.4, 11.1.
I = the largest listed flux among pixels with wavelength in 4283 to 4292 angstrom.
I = 11.87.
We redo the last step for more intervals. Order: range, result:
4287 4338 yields 12.04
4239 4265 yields 12.13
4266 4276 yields 10.81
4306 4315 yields 10.01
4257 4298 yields 12.71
